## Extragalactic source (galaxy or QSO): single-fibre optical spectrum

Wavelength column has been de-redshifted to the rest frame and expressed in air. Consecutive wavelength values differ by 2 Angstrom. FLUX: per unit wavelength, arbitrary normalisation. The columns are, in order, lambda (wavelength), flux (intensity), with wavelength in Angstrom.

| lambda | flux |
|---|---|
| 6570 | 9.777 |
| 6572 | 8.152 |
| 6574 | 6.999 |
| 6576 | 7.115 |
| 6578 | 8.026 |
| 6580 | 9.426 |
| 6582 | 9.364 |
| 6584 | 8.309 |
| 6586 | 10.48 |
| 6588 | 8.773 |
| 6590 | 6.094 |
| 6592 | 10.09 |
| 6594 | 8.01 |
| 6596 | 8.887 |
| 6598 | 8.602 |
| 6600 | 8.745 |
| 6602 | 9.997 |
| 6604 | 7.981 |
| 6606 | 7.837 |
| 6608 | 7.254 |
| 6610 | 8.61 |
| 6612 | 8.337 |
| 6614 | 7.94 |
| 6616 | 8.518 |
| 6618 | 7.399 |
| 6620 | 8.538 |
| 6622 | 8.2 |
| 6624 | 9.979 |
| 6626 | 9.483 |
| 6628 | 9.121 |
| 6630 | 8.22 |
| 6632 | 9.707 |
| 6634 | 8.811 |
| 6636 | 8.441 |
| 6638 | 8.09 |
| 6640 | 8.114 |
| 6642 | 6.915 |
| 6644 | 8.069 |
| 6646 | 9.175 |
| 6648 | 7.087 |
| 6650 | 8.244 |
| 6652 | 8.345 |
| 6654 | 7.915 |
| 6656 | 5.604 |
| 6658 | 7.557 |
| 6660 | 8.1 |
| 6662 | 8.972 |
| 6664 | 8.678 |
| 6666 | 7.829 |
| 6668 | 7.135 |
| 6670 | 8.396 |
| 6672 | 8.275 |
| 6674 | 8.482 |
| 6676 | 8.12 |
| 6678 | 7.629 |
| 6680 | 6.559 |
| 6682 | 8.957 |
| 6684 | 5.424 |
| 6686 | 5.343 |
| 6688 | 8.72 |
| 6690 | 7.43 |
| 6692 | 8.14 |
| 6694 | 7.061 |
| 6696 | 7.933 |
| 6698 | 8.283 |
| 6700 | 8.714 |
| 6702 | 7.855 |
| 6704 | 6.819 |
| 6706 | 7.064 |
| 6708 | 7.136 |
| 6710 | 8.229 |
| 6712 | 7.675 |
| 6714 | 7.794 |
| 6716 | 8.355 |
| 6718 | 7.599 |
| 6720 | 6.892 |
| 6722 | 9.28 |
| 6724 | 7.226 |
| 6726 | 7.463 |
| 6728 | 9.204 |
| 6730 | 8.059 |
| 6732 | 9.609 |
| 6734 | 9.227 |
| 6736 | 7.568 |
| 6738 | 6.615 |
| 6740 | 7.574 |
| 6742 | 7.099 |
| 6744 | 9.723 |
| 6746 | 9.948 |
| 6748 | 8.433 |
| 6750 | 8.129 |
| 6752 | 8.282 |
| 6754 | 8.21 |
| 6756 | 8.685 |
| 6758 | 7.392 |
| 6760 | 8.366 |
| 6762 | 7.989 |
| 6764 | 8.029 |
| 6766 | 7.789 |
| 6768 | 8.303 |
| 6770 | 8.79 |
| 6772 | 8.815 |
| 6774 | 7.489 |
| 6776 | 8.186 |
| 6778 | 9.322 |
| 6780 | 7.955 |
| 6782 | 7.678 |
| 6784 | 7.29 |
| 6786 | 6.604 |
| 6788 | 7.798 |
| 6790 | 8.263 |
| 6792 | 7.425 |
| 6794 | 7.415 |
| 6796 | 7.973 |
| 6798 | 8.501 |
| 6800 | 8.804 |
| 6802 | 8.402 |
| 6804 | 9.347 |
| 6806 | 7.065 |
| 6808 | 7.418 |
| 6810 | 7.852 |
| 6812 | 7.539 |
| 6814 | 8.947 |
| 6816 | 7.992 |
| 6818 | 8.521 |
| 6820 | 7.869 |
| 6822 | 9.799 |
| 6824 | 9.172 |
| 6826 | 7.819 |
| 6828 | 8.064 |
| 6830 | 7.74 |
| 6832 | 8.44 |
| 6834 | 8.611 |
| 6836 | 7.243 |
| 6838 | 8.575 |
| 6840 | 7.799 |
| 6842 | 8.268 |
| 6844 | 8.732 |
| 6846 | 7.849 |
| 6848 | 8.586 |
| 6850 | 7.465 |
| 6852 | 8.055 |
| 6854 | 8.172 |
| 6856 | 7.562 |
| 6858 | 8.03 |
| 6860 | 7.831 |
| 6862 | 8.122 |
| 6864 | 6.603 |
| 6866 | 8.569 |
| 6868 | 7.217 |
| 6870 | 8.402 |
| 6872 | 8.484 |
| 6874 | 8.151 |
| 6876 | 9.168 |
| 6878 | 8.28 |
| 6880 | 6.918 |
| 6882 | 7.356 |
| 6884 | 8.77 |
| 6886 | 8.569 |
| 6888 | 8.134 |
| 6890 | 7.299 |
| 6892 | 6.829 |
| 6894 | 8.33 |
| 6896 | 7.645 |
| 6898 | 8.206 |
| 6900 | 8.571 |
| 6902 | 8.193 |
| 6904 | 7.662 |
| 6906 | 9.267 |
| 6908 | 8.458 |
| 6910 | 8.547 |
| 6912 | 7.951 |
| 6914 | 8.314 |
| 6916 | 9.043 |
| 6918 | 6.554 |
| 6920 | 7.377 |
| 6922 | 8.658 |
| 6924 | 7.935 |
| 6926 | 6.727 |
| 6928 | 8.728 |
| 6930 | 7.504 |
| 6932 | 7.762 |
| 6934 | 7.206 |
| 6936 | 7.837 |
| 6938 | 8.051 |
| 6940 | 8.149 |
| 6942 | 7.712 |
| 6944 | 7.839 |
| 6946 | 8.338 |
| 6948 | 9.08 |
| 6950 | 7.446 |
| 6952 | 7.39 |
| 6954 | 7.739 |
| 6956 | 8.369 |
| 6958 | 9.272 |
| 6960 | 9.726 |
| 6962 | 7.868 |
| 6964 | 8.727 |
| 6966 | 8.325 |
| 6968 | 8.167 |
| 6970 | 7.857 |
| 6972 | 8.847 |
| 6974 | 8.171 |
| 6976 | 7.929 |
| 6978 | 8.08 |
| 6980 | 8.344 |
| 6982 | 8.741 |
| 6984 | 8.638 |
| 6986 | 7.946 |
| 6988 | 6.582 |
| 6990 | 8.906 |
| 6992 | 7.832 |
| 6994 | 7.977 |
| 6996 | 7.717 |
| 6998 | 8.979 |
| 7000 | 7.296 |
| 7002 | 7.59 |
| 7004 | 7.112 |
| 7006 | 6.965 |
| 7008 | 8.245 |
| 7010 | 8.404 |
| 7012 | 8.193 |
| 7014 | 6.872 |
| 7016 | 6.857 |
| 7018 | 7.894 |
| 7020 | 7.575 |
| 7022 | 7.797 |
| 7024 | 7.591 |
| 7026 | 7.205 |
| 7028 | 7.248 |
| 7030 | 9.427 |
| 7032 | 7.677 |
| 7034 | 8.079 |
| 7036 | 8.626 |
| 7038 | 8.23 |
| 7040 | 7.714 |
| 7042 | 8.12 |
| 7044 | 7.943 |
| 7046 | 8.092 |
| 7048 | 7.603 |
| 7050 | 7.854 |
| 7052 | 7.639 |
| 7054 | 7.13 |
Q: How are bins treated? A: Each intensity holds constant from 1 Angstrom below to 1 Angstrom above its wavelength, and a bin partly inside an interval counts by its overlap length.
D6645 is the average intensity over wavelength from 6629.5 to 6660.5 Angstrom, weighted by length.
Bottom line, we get 8.02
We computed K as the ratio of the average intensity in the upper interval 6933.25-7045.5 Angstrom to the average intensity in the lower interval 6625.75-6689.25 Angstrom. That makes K 1.01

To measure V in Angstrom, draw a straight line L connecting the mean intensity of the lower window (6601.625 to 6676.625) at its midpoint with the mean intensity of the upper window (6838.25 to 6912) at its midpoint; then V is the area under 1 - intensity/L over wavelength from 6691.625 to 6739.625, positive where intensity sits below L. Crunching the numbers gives 1.63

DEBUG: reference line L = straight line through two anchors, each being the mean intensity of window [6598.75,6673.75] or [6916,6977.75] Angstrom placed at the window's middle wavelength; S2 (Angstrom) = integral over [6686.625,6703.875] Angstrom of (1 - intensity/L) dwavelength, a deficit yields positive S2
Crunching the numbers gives 0.7 Angstrom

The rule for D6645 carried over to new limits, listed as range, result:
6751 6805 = 8.11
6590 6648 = 8.47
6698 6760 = 8.07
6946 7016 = 8.08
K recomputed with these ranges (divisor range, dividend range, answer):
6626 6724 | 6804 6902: 1.02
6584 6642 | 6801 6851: 0.96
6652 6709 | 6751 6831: 1.06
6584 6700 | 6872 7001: 0.99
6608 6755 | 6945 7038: 1.00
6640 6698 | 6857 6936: 1.03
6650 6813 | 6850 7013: 1.01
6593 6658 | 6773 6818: 0.96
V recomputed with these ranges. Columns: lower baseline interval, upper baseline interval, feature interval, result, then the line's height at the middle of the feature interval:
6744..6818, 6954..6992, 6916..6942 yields 1.66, 8.29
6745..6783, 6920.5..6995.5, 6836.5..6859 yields 0.39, 8.22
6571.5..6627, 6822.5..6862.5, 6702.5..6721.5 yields 1.71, 8.31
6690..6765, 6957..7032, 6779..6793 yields 0.80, 8.03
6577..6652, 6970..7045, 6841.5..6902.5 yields 0.90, 8.13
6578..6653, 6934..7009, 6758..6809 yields 1.75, 8.31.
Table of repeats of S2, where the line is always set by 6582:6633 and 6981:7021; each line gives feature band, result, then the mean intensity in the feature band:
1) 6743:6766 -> -0.34 Angstrom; 8.44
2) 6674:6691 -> 2.25 Angstrom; 7.34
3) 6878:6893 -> 0.59 Angstrom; 7.74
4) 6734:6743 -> 0.99 Angstrom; 7.44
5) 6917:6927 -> 0.66 Angstrom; 7.45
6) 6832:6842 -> 0.04 Angstrom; 8.12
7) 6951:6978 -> -1.50 Angstrom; 8.33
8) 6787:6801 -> 0.36 Angstrom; 8.03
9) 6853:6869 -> 0.67 Angstrom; 7.76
